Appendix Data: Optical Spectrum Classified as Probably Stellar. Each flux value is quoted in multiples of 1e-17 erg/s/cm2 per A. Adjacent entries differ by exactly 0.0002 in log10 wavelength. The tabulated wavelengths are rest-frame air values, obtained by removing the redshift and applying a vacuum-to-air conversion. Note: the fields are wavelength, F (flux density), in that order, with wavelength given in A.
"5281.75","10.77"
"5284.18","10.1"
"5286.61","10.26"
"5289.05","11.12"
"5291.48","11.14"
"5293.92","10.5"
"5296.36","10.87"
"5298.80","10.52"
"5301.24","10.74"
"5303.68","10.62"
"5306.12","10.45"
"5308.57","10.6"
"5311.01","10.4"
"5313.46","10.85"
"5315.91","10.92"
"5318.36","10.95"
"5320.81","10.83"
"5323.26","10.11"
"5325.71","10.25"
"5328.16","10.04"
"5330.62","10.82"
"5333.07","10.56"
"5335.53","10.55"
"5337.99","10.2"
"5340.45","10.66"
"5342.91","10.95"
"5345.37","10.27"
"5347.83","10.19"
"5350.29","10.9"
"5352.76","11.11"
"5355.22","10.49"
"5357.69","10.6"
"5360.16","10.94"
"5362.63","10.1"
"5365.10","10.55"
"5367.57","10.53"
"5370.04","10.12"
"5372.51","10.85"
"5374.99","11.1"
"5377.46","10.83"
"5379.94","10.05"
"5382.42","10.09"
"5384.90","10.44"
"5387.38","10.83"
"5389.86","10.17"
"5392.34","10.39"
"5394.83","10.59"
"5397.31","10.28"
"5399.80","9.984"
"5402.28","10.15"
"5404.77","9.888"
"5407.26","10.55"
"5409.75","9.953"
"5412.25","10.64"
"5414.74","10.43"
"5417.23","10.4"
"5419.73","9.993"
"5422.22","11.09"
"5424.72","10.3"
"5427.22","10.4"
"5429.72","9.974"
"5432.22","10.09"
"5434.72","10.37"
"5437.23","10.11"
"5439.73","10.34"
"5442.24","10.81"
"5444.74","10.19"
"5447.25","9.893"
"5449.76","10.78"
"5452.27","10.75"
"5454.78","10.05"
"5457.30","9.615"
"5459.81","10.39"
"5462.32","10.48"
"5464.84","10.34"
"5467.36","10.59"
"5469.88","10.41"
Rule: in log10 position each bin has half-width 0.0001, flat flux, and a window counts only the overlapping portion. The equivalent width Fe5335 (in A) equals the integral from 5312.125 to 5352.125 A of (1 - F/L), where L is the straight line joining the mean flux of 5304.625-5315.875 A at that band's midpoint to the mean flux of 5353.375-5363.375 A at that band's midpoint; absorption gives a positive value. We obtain 0.1 A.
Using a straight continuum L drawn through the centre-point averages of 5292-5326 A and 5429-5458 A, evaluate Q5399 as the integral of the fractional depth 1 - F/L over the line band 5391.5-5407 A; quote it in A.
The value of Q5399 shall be 0.2 A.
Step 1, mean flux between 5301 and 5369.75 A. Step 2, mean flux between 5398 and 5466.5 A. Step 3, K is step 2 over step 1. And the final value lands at 1.0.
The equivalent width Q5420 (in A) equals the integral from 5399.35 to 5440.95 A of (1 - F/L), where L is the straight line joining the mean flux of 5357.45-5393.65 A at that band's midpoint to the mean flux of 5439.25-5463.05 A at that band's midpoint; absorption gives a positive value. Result 0.5 A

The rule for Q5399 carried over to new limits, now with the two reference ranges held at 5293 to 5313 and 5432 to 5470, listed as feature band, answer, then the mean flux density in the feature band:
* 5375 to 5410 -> 0.3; 10.3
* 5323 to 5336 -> 0.2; 10.4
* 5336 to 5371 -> -0.1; 10.5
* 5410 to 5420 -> 0.0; 10.4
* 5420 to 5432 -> 0.0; 10.4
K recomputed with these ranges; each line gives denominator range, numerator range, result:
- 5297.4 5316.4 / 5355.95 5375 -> 0.99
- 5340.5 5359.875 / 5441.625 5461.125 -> 0.97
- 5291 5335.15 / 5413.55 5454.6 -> 0.98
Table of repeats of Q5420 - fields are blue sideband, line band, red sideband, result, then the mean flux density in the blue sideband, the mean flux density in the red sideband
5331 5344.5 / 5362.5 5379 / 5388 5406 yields -0.3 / 10.6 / 10.2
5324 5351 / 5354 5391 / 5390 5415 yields -0.5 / 10.5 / 10.3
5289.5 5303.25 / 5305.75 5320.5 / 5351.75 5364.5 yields 0.0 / 10.8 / 10.6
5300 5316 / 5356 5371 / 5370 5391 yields 0.1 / 10.6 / 10.5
